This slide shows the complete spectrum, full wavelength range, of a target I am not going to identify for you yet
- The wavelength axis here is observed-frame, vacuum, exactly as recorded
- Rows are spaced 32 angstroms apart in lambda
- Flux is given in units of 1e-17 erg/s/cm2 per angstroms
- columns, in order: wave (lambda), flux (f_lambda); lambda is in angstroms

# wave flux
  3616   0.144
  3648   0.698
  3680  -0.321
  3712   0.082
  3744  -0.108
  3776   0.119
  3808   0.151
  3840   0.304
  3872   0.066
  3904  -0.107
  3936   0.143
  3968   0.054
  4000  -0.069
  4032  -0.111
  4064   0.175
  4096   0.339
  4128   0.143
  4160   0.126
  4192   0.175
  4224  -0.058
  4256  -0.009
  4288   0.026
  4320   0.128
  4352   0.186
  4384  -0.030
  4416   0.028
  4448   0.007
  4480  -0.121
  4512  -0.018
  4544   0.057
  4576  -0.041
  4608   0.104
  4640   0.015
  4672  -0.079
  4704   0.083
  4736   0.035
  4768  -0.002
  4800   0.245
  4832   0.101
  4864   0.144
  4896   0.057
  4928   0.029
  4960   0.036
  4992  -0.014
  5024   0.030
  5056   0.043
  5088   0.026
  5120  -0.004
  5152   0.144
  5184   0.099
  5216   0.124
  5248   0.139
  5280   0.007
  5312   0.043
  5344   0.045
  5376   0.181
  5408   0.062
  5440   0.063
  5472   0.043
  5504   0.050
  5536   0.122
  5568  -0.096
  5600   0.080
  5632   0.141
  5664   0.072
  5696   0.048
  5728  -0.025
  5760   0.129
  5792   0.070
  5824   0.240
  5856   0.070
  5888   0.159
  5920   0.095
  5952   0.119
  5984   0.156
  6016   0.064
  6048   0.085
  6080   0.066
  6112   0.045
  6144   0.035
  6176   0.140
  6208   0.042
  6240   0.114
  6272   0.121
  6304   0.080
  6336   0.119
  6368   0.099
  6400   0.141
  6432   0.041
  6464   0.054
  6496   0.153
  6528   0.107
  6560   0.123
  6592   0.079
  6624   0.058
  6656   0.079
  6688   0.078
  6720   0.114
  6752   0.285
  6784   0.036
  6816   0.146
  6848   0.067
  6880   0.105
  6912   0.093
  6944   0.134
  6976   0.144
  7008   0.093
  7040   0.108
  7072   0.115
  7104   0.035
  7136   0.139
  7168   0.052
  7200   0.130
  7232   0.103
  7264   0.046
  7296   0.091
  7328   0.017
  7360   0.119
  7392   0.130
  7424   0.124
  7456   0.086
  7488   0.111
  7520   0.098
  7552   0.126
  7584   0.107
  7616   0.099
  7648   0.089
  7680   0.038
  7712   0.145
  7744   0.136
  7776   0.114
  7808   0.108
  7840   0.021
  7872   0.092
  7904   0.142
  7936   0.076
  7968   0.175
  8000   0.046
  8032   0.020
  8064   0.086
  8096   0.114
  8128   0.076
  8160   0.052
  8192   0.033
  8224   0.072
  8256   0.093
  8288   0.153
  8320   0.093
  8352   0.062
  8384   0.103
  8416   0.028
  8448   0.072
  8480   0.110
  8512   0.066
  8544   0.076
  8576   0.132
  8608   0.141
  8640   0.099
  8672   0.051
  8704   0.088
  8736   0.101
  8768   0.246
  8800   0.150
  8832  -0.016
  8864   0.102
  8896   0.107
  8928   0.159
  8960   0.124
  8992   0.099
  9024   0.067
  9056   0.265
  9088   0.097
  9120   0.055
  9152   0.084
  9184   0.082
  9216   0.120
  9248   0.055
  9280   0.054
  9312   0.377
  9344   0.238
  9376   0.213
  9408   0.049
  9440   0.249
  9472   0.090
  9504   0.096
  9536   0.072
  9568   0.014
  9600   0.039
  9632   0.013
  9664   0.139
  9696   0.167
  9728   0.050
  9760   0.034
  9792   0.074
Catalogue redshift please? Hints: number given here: 0.811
